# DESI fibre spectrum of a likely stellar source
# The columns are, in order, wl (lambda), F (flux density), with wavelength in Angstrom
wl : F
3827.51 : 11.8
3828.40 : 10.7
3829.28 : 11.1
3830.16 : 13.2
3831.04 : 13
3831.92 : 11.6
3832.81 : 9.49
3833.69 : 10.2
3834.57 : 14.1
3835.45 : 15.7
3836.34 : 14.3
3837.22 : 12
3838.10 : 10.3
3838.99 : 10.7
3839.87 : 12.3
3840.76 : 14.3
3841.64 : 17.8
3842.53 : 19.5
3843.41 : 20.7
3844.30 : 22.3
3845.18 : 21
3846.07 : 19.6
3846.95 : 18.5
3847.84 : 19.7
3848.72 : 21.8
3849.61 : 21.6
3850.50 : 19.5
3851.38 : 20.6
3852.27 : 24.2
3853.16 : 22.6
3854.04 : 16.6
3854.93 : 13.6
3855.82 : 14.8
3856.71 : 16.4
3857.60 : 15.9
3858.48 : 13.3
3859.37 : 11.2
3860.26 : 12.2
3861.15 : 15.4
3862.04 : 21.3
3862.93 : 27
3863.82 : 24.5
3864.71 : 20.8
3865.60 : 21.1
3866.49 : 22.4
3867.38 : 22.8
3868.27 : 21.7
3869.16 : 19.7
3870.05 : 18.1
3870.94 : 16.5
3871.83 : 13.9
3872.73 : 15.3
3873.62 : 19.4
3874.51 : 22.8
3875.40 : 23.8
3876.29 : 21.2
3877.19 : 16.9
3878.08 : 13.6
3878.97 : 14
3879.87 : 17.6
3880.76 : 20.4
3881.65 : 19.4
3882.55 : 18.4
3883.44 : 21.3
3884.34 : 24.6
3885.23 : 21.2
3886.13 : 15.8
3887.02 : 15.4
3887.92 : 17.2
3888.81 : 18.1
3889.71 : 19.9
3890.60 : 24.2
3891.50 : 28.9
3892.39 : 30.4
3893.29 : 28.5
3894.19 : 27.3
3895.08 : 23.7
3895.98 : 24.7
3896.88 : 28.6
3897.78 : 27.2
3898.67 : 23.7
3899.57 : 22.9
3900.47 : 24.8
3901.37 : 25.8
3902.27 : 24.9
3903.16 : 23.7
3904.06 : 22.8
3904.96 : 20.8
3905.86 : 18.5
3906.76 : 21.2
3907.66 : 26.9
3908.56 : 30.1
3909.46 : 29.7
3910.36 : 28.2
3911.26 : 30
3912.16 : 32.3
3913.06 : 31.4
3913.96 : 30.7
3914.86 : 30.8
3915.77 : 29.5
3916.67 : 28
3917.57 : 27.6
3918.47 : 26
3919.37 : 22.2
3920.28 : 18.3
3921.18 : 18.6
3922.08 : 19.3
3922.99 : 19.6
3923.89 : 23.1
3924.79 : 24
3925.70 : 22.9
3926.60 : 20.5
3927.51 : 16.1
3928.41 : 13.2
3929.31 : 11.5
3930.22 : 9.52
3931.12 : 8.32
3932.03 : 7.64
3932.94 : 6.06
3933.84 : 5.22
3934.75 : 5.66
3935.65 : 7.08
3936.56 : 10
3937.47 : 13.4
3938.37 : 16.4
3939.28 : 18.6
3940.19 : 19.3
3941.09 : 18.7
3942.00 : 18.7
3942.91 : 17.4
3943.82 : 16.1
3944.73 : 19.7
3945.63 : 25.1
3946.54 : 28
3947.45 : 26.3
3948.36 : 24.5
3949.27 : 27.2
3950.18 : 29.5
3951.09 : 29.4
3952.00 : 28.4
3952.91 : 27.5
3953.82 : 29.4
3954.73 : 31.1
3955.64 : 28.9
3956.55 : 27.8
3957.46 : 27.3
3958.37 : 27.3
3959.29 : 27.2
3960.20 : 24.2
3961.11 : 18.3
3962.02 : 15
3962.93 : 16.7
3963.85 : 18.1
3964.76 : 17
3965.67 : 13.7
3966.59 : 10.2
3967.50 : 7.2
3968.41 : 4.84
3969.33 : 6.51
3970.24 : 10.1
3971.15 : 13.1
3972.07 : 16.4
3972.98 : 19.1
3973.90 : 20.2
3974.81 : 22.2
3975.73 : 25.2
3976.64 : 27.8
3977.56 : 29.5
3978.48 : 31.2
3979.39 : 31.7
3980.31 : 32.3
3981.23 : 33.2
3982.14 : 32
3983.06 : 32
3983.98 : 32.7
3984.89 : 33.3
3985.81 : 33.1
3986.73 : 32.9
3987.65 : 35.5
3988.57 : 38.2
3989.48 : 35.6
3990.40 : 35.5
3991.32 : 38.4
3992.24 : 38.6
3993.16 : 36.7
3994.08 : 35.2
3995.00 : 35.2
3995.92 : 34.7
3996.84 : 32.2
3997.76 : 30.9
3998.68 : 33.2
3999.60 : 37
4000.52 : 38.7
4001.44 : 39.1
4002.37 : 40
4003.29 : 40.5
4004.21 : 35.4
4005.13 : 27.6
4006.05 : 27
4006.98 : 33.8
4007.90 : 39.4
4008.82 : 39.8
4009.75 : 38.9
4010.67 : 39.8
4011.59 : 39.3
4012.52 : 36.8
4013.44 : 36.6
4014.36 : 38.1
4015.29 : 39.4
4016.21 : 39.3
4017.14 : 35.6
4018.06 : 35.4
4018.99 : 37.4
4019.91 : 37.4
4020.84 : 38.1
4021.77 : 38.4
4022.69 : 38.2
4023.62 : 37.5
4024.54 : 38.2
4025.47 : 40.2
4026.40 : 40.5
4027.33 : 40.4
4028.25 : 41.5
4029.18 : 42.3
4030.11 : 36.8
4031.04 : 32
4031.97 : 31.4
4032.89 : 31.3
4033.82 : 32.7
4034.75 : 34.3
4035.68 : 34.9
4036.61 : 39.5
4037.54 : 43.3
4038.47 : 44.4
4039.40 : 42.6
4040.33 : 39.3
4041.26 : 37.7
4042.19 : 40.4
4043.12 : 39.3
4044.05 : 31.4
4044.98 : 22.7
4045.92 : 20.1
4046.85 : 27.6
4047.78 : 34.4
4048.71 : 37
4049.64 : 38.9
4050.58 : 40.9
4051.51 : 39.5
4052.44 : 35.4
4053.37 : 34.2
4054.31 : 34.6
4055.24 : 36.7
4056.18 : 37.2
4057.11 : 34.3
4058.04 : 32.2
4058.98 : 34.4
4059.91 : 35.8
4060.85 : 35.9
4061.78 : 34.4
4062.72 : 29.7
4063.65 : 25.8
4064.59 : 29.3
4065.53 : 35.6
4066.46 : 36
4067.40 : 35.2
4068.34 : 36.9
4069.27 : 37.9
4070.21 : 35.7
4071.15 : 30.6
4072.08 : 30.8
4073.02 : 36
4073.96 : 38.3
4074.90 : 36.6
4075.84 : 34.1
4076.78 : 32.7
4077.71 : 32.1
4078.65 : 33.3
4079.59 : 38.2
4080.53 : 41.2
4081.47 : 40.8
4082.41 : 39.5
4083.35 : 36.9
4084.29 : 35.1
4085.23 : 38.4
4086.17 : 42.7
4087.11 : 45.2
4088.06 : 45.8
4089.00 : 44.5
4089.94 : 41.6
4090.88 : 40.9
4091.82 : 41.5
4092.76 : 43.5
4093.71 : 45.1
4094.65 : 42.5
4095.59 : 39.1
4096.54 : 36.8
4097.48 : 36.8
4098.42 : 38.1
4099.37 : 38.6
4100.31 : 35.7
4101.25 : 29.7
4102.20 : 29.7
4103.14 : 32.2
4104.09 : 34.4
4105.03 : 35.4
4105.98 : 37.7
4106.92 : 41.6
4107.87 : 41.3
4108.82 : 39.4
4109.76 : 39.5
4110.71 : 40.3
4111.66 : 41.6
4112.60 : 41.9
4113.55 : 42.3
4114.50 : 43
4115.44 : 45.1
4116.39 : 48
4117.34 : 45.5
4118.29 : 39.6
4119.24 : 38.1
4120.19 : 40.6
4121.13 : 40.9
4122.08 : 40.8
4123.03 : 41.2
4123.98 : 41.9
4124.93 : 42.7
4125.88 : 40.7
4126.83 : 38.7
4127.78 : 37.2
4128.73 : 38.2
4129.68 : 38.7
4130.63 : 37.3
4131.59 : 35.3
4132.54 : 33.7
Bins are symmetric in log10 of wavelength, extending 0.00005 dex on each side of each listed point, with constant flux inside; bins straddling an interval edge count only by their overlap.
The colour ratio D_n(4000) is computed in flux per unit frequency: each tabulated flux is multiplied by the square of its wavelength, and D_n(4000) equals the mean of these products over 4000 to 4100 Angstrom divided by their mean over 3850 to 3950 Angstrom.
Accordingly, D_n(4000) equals 1.94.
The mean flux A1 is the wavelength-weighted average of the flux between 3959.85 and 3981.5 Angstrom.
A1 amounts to 19.2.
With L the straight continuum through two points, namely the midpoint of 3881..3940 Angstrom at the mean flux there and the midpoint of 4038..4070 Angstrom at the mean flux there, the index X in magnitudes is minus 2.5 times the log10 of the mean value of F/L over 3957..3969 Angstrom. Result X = 0.44 mag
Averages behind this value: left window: 21.2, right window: 34.9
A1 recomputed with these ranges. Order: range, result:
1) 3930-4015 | 26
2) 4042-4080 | 34.1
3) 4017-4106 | 36.6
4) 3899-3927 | 25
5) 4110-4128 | 41.6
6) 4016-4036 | 37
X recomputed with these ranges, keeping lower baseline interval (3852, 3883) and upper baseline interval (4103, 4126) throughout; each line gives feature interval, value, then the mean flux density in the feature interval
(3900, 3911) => -0.14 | 24.9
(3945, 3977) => 0.24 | 21.4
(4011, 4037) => -0.15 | 37.3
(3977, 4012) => -0.17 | 35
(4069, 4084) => 0.04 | 35.9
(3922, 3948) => 0.46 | 16.1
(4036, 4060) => -0.04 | 35.9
